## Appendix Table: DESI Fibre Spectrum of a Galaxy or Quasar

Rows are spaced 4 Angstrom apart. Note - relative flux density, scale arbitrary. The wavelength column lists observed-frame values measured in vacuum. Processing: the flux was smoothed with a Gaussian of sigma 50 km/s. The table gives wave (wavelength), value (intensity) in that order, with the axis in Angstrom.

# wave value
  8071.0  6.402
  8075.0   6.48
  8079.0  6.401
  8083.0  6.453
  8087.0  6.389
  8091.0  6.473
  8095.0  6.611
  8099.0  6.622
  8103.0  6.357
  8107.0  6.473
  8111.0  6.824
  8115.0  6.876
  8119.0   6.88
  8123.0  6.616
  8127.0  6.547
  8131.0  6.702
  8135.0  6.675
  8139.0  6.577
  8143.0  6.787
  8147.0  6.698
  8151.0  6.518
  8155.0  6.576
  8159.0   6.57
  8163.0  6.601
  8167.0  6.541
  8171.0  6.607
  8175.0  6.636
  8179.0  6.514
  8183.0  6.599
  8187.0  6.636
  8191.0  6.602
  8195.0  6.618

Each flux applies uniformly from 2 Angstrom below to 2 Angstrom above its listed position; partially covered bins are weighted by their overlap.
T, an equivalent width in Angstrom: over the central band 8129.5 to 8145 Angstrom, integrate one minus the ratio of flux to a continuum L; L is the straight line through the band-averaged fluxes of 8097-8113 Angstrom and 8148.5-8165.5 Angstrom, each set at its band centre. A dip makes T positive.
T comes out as -0.3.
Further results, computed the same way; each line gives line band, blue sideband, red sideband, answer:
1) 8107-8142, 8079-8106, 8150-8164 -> -1.0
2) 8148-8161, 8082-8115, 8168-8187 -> 0.0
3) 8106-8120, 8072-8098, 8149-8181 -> -0.6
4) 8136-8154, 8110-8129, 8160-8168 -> 0.0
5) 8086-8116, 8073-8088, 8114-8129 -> 0.0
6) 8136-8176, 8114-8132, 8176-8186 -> 0.1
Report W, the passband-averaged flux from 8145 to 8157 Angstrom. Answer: 6.6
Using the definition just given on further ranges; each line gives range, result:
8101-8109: 6.42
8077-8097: 6.47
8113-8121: 6.88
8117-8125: 6.75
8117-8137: 6.68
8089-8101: 6.57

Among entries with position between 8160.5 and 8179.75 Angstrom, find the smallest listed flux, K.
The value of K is 6.514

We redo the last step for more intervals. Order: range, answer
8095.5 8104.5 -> 6.357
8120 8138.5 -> 6.547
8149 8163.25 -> 6.518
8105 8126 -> 6.473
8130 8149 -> 6.577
